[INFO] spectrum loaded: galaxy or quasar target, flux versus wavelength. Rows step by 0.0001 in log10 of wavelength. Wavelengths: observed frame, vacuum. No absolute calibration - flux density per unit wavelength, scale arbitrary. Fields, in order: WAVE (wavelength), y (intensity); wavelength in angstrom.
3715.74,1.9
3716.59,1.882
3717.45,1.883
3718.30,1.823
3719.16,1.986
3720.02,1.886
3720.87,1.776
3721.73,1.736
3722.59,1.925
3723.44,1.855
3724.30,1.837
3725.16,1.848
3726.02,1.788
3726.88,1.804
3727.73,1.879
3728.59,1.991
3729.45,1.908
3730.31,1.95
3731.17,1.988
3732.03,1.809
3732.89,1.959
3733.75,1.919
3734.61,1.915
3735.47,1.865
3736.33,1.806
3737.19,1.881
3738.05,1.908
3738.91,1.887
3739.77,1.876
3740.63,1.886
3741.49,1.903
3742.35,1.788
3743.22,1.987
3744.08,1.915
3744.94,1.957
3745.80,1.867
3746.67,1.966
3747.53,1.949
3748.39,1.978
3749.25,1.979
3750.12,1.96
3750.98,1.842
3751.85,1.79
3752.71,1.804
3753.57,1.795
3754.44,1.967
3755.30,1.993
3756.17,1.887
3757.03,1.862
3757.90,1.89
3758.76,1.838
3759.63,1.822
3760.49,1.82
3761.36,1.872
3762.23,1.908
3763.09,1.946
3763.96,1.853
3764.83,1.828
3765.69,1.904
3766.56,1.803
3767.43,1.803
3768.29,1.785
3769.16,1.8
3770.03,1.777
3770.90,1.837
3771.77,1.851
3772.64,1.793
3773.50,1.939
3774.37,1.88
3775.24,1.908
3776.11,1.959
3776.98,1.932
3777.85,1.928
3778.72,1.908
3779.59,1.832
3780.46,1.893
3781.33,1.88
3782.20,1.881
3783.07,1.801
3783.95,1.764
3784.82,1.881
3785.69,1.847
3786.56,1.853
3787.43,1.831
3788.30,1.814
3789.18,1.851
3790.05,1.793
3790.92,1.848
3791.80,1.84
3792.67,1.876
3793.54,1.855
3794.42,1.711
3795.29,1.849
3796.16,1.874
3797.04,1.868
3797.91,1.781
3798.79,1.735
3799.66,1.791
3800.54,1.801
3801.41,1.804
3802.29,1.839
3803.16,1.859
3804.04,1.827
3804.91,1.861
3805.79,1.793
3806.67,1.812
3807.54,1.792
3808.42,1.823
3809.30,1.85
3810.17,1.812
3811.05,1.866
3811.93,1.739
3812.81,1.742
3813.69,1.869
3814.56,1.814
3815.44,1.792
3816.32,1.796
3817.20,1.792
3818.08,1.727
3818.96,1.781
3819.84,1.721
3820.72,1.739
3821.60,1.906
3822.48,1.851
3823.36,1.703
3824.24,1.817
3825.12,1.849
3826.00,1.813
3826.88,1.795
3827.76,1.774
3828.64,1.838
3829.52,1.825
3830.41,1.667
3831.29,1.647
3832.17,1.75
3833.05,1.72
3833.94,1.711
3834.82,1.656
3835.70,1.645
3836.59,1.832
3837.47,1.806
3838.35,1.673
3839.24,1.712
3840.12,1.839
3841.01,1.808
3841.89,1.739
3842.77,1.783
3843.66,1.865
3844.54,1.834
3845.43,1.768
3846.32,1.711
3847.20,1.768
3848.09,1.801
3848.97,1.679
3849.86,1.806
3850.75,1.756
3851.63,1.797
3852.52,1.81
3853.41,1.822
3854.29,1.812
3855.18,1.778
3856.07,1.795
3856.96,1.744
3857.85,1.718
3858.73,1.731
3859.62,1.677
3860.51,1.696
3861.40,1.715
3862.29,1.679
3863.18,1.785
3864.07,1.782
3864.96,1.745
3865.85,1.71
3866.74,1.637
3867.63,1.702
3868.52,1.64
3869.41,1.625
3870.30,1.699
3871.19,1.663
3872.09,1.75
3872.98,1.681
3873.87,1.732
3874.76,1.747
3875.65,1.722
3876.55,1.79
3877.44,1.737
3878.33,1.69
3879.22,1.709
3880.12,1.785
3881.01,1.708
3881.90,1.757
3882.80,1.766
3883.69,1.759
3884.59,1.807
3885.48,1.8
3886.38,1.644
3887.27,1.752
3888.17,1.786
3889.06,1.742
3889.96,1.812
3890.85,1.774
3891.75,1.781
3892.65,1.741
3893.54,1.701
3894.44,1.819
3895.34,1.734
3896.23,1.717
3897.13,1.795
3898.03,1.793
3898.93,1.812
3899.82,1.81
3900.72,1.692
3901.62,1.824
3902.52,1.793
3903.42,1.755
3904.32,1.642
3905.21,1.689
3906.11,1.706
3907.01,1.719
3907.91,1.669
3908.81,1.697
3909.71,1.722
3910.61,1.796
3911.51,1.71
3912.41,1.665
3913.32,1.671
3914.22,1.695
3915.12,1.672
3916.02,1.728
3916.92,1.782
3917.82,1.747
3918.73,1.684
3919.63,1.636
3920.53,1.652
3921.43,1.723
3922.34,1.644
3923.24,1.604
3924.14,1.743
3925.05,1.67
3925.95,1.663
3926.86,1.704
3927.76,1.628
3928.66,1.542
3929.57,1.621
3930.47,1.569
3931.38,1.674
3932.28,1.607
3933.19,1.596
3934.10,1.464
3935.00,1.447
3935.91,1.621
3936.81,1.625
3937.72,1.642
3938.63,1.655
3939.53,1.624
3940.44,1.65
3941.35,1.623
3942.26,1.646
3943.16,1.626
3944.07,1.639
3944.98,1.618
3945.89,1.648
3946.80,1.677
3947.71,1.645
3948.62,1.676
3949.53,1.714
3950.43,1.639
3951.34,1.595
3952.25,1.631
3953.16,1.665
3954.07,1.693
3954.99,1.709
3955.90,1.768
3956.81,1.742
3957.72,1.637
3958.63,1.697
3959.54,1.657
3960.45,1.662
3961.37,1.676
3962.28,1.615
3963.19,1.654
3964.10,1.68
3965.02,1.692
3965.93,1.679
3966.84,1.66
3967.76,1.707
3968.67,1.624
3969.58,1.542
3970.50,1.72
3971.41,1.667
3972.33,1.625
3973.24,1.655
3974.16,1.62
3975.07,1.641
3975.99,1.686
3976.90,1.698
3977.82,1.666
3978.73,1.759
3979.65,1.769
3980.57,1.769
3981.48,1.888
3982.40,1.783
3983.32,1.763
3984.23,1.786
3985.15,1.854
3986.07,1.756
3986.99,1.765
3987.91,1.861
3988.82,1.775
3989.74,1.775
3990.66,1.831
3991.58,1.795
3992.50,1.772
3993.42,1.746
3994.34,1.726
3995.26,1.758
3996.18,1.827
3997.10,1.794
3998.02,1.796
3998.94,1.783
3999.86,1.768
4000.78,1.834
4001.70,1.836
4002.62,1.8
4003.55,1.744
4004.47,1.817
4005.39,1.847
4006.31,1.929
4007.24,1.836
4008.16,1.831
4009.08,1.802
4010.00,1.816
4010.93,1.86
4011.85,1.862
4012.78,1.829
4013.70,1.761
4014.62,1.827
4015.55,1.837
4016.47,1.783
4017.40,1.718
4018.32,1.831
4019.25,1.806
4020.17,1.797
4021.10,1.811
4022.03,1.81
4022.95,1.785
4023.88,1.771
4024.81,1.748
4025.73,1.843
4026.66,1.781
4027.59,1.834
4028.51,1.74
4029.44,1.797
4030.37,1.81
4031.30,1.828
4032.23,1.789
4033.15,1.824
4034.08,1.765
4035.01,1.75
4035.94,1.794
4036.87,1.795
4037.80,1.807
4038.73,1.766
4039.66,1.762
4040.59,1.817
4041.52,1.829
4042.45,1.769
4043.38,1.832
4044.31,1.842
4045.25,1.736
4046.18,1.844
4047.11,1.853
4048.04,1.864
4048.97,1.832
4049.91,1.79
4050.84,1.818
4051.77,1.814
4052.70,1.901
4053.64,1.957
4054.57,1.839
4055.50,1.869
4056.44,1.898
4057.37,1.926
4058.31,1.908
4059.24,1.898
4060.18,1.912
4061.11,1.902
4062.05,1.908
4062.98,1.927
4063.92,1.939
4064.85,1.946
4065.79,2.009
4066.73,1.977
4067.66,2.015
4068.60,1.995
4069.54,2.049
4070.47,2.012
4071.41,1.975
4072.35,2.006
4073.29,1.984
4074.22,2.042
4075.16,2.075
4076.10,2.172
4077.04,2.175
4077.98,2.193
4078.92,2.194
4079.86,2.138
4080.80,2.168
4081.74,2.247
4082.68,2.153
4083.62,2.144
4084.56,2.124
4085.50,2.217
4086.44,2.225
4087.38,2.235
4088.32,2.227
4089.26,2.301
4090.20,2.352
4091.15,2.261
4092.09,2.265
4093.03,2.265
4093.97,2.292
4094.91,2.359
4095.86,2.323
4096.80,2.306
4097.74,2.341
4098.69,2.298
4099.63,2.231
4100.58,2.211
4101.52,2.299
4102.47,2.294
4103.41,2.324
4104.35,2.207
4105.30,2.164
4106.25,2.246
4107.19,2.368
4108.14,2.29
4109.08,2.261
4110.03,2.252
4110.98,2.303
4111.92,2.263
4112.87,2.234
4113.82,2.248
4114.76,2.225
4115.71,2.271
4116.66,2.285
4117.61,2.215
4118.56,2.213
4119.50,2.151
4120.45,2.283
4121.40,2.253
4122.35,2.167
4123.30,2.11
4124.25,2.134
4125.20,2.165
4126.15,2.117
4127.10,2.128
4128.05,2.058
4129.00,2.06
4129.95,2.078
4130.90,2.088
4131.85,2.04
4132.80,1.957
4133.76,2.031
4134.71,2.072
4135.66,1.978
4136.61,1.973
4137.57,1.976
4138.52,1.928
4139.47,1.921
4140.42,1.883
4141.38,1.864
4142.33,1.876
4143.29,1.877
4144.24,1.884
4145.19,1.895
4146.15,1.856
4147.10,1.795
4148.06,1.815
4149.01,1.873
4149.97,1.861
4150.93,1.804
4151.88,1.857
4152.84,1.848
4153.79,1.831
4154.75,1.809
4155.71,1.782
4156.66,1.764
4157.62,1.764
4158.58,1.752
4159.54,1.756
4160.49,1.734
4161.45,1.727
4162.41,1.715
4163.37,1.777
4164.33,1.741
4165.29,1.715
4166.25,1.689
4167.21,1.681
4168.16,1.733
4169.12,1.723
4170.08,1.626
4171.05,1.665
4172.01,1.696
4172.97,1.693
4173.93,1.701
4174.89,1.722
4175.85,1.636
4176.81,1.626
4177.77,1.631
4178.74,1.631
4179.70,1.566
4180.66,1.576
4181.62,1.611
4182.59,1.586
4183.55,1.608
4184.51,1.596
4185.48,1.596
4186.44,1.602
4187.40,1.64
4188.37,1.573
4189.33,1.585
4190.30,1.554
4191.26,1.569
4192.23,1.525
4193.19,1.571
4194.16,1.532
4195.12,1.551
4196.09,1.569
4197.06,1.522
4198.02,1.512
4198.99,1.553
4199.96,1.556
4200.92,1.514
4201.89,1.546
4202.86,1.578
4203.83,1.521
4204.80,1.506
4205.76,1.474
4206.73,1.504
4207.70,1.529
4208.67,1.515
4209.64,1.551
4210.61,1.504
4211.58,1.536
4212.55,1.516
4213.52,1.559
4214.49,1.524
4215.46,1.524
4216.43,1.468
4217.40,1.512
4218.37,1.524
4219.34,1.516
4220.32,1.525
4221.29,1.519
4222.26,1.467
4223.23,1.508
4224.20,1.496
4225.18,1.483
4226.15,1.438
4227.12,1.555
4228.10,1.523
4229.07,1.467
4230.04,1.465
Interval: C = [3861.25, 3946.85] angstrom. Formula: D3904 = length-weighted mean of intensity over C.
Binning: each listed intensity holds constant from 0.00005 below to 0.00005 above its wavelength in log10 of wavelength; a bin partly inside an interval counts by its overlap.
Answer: 1.7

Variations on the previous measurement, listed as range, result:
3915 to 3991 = 1.68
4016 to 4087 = 1.91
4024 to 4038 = 1.79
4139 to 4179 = 1.77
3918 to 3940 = 1.63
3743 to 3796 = 1.87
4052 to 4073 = 1.94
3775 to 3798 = 1.85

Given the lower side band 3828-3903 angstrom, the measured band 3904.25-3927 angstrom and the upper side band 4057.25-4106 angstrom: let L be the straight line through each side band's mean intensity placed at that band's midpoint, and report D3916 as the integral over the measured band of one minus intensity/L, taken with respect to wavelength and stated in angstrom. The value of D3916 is 1.8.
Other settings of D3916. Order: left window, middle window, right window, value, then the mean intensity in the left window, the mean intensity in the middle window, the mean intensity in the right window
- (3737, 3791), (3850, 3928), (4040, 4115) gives 9.11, 1.87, 1.73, 2.09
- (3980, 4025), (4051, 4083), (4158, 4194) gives -4.69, 1.8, 2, 1.65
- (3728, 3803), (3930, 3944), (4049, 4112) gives 2.78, 1.87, 1.61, 2.12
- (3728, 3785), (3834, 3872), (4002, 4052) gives 2.29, 1.88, 1.74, 1.81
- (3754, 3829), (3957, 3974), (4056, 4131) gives 3.04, 1.84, 1.66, 2.16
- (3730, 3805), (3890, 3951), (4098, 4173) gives 7.57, 1.87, 1.68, 2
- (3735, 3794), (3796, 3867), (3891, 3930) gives 0.86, 1.87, 1.78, 1.71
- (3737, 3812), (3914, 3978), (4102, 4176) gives 8.64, 1.86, 1.65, 1.97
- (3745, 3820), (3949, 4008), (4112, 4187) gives 4.12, 1.85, 1.73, 1.88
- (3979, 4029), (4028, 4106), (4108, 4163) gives -4.86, 1.8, 2.02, 2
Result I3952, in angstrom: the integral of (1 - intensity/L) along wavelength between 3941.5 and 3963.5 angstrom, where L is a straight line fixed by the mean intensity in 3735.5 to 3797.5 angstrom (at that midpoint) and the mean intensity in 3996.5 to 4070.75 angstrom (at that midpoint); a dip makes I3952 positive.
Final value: 2.20 angstrom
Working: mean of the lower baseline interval 1.87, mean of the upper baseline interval 1.84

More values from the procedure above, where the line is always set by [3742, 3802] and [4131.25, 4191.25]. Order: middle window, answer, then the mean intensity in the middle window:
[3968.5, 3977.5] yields 0.8 angstrom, 1.65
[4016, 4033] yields 0.0 angstrom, 1.79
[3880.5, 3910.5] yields 1.3 angstrom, 1.75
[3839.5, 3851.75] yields 0.4 angstrom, 1.78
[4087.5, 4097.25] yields -2.8 angstrom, 2.29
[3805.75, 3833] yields 0.9 angstrom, 1.79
